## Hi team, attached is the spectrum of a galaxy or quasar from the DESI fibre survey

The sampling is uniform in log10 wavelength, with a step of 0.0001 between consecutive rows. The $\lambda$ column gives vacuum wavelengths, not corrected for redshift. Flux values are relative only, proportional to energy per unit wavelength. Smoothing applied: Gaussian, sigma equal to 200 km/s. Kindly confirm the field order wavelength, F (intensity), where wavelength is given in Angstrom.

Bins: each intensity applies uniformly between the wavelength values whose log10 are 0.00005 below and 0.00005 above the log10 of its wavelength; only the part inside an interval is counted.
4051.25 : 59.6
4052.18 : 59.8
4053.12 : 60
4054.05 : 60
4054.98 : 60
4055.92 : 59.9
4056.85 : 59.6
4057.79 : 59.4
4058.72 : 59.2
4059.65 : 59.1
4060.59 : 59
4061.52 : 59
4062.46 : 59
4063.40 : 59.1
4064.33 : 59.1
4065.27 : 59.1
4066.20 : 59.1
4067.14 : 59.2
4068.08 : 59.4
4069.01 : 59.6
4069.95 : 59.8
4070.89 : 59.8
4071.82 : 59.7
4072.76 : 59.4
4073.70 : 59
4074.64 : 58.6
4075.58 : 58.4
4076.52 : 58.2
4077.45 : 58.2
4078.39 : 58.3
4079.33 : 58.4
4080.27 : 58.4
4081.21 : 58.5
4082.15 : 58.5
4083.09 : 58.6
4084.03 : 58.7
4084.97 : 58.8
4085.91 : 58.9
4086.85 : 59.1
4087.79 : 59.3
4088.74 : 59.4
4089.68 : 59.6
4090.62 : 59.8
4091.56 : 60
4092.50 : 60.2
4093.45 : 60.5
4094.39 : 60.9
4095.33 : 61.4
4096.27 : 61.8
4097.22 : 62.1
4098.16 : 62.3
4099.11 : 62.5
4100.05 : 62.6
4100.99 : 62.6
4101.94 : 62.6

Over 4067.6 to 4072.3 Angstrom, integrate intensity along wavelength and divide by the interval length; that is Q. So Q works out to 59.7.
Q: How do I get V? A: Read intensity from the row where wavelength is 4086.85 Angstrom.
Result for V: 59.1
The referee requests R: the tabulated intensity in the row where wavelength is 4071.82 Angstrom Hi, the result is 59.7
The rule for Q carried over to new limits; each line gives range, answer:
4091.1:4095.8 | 60.6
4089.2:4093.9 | 60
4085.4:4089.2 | 59.1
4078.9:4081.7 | 58.4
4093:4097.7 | 61.4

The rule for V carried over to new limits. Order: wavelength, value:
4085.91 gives 58.9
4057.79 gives 59.4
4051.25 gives 59.6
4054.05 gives 60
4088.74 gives 59.4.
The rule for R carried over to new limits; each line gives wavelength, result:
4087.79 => 59.3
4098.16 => 62.3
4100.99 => 62.6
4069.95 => 59.8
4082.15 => 58.5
